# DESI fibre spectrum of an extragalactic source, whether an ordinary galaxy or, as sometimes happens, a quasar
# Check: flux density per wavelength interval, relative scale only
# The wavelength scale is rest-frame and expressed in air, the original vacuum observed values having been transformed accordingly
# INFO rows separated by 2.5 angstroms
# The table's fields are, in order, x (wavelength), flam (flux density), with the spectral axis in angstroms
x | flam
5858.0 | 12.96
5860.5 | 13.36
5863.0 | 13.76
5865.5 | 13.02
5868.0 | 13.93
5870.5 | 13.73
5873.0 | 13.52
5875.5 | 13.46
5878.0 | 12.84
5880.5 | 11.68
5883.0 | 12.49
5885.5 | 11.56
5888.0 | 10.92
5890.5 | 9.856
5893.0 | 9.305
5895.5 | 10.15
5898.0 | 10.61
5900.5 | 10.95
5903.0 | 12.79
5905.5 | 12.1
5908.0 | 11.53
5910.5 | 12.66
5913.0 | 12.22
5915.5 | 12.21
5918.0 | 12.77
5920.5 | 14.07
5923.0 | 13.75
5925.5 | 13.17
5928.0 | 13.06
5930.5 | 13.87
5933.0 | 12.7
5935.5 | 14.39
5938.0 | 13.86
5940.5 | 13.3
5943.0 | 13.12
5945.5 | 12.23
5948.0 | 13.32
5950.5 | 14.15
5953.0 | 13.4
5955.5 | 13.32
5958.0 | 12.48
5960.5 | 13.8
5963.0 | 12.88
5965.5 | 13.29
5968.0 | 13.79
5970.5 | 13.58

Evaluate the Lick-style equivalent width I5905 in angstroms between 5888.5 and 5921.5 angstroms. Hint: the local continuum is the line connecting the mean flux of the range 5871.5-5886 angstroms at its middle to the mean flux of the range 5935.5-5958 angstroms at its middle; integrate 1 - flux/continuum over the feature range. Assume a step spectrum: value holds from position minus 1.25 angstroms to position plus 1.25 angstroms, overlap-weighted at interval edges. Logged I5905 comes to 3.42 angstroms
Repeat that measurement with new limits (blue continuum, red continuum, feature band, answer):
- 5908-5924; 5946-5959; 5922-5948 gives -0.6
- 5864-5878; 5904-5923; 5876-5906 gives 4.0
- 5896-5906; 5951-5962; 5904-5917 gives -0.4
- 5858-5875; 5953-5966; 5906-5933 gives 0.8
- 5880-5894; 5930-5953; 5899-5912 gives -0.2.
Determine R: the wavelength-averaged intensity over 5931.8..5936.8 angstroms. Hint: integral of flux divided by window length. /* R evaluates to 13.6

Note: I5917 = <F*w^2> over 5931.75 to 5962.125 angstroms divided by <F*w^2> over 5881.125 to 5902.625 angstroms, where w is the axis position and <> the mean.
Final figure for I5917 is 1.25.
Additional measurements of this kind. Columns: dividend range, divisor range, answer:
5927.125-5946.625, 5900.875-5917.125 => 1.10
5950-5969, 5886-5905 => 1.27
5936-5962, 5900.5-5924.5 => 1.07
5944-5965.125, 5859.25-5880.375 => 1.02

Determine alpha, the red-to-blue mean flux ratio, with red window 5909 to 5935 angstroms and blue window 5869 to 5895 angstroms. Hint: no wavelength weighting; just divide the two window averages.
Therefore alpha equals 1.10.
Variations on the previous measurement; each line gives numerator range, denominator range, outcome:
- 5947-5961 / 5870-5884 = 1.04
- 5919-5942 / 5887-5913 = 1.22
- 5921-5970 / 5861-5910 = 1.11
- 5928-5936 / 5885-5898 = 1.31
